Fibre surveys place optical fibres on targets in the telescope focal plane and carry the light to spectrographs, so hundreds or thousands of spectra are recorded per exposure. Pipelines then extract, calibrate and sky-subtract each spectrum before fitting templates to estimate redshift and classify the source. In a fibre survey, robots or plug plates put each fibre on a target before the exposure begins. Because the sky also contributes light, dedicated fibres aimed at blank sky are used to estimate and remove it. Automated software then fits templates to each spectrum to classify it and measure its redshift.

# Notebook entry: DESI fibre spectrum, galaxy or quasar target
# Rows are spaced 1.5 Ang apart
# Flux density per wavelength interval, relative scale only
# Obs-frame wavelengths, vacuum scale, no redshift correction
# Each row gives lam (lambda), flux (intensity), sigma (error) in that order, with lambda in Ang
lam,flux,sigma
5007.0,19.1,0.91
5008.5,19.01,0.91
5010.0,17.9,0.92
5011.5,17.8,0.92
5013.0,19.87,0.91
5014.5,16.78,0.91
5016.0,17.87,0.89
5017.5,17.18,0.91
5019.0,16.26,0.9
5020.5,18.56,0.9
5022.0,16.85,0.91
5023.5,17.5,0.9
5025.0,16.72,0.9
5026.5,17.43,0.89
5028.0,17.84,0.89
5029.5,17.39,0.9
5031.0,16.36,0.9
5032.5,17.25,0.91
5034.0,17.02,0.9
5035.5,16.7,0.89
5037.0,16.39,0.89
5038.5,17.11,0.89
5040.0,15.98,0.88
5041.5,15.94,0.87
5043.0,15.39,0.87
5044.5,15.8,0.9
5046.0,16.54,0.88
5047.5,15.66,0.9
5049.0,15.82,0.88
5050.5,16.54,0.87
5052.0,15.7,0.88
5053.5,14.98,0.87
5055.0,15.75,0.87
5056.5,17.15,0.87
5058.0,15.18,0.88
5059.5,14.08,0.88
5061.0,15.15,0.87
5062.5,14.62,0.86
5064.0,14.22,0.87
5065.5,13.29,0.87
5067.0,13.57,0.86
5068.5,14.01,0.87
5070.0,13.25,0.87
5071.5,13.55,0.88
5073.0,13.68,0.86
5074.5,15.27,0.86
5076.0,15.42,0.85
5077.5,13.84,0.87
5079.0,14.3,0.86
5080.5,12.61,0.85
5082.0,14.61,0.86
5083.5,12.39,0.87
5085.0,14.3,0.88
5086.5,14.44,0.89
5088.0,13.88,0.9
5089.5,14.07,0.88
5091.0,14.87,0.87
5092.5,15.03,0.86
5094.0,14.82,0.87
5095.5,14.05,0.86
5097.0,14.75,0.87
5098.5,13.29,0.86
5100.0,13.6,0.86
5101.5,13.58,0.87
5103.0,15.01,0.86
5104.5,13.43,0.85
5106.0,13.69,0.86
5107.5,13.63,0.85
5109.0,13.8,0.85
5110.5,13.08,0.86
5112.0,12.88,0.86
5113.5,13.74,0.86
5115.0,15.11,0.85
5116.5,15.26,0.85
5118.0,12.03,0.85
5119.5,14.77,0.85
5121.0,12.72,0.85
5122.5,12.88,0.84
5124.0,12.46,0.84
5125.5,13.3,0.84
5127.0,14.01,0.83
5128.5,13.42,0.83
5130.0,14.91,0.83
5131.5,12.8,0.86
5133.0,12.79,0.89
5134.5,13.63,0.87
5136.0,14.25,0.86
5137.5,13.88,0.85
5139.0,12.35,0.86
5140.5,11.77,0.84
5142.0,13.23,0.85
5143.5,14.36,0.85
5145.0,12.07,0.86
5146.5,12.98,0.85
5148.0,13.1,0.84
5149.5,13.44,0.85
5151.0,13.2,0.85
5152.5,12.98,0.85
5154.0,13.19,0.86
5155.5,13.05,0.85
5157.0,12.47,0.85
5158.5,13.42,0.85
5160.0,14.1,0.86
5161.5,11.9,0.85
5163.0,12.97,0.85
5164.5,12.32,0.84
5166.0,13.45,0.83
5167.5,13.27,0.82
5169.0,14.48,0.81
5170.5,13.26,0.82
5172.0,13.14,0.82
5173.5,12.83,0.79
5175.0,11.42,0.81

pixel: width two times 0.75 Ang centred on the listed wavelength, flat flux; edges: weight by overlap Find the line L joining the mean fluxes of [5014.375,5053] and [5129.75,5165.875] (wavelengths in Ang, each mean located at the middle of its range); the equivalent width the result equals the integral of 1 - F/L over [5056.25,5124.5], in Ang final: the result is 4.1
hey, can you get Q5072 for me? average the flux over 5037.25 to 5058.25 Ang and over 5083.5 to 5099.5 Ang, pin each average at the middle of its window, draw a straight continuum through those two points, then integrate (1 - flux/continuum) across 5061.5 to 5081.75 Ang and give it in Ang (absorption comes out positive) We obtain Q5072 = 1.4 Ang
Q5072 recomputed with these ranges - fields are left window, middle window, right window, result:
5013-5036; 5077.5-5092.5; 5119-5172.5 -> 1.2 Ang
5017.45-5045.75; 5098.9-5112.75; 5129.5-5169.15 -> 0.9 Ang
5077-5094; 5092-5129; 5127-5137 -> 0.2 Ang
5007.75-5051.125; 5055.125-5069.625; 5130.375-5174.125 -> 1.3 Ang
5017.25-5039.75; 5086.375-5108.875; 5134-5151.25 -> 0.9 Ang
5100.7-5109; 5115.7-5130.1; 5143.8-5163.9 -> 0.0 Ang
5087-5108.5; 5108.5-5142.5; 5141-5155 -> 0.4 Ang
